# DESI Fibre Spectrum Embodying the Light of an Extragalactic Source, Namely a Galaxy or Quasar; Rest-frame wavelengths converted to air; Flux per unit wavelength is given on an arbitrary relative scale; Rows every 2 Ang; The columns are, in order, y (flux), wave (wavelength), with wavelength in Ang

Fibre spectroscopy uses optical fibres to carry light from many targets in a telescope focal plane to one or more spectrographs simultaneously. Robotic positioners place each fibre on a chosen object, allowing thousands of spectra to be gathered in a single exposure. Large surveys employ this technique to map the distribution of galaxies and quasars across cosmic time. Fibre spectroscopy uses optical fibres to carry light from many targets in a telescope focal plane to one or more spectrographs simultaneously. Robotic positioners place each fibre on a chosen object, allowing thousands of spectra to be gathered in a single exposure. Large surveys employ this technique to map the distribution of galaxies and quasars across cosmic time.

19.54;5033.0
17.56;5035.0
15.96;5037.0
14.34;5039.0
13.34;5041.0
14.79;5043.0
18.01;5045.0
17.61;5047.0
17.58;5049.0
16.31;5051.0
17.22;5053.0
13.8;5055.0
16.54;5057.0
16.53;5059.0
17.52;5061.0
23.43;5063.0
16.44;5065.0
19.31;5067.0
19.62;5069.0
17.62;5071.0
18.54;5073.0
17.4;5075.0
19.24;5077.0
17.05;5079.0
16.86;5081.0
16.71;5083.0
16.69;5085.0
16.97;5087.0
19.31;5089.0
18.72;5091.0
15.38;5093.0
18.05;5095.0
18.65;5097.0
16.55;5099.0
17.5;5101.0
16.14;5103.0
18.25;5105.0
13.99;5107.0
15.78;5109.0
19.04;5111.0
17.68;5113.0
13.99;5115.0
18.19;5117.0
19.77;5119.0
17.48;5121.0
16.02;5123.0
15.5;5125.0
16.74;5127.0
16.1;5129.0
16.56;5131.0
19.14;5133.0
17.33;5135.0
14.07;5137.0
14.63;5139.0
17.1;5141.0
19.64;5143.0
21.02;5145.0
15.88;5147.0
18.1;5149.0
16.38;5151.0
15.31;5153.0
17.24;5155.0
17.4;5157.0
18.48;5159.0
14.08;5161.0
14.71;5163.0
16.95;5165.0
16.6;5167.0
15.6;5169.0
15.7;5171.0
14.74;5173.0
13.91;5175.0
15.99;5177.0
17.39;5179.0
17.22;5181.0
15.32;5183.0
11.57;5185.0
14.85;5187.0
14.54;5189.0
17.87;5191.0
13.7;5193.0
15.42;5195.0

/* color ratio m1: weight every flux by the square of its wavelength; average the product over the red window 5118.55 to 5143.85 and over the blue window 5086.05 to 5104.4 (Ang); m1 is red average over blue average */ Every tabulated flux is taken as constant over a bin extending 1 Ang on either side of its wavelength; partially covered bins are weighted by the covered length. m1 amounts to 1.0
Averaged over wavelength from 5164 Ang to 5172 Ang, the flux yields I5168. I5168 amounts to 16.2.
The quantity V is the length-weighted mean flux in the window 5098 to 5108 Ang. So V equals 16.5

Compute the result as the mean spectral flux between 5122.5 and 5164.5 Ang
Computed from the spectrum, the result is 16.7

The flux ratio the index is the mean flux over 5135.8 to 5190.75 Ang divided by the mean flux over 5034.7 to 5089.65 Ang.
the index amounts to 0.94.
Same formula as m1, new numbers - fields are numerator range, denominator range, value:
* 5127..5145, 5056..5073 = 0.95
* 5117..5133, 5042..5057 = 1.07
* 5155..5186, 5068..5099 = 0.92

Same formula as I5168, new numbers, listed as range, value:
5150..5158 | 16.6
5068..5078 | 18.5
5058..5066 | 18.5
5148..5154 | 16.6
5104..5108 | 16.1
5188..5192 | 16.2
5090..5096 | 17.4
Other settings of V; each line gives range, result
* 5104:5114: 16.9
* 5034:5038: 16.8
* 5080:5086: 16.8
